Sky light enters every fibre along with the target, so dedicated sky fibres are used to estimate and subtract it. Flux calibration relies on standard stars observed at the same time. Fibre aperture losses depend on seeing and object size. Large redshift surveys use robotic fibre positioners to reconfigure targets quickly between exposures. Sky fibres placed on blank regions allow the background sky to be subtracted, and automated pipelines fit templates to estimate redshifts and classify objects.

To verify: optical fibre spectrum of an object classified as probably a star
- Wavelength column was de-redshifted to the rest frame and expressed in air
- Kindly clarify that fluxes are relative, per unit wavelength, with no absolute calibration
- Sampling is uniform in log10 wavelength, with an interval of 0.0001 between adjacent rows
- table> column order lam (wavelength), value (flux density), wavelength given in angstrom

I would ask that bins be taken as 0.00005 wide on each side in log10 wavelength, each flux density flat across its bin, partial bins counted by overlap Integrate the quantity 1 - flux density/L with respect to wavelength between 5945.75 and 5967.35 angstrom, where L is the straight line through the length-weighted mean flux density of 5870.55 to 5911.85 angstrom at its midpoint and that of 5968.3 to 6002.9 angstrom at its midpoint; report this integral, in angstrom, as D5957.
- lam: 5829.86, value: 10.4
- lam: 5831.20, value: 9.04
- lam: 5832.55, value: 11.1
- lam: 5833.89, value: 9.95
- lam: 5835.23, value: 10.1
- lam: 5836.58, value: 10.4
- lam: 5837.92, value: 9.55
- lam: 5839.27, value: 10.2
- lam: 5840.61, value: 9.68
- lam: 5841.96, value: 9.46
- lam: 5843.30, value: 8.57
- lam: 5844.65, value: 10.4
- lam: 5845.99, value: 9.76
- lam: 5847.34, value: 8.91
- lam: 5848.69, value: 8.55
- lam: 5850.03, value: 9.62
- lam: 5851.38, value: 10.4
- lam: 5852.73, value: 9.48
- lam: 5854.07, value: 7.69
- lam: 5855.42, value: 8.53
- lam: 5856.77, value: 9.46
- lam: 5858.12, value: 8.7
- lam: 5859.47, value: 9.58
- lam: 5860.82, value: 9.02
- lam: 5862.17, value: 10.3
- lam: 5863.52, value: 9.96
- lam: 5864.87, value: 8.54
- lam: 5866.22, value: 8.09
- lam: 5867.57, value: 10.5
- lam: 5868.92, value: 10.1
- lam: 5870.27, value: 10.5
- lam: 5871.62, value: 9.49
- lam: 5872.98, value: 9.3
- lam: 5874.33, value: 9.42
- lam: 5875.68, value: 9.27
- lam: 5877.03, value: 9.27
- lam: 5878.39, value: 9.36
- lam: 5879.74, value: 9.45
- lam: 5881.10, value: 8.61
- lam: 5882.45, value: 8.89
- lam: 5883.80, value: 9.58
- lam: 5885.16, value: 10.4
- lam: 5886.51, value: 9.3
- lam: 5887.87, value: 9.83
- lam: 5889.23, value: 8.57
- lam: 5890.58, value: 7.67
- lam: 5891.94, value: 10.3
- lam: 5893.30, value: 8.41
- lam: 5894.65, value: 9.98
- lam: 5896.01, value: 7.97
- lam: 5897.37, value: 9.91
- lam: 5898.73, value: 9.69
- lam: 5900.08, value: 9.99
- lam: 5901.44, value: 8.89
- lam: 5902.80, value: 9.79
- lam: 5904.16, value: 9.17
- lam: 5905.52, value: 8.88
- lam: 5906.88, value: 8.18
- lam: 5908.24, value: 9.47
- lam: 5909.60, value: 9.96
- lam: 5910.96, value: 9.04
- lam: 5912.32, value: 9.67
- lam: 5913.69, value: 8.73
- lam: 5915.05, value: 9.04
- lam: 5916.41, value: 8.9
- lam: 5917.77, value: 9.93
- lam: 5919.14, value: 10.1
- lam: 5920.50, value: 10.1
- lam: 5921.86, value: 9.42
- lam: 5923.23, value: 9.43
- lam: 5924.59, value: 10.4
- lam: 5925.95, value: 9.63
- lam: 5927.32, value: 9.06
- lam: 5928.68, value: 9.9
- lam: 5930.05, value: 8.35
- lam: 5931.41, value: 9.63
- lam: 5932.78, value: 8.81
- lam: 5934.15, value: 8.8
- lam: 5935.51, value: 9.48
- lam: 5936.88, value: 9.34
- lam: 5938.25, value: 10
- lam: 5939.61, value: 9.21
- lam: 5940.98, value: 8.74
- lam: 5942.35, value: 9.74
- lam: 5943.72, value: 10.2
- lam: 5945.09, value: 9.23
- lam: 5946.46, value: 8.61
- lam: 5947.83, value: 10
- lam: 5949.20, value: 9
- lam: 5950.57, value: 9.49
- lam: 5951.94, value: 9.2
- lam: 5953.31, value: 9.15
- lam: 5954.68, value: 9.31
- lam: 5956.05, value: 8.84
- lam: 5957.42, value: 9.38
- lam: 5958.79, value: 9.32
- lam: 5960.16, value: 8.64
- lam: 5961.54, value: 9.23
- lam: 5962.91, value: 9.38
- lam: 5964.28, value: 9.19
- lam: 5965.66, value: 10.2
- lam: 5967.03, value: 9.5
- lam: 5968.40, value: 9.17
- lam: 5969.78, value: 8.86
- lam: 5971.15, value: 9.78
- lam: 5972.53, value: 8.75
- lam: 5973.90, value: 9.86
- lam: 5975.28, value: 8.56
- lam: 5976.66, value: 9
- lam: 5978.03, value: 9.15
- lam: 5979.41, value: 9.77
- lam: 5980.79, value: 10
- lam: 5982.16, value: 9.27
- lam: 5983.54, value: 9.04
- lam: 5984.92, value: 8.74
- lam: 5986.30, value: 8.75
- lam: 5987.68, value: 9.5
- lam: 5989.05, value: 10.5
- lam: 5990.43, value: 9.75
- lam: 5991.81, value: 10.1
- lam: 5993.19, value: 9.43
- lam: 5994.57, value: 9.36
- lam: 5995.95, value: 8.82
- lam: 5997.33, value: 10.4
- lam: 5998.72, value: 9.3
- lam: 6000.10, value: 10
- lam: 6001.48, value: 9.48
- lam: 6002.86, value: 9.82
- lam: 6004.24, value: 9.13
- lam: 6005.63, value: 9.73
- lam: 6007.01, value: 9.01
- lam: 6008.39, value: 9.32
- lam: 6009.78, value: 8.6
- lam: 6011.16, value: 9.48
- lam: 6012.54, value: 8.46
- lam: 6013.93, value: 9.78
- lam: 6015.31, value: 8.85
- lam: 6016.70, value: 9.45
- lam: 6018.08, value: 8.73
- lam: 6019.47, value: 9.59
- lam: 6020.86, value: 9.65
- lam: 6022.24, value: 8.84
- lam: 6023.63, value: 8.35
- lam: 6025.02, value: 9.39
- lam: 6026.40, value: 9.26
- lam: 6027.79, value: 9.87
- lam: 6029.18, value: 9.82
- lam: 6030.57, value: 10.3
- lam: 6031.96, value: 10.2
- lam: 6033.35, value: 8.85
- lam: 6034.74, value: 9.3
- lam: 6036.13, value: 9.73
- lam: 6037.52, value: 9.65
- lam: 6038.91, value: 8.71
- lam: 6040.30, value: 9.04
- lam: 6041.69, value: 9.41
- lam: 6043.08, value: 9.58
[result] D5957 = 0.2 angstrom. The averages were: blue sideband 9.28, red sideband 9.43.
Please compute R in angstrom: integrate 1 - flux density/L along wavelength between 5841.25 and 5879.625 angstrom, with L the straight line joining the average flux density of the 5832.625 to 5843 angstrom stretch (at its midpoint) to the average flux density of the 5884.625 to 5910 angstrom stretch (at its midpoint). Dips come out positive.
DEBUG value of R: 1.2 angstrom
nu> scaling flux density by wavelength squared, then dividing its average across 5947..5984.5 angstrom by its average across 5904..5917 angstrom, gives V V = 1.0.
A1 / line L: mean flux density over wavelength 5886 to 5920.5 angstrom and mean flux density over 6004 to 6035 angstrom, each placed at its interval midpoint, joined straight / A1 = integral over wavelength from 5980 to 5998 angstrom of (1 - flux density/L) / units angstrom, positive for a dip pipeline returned -0.42 angstrom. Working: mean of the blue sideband 9.27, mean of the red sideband 9.3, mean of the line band 9.52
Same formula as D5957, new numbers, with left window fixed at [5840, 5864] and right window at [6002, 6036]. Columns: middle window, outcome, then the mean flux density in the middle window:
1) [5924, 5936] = 0.0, 9.33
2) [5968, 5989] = 0.2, 9.25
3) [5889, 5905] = 0.2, 9.21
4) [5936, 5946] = -0.2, 9.47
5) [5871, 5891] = 0.2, 9.25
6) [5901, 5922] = 0.0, 9.33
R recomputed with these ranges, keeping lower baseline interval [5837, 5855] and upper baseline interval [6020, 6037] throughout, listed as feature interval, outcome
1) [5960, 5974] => 0.18 angstrom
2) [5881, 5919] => 0.66 angstrom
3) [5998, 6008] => -0.04 angstrom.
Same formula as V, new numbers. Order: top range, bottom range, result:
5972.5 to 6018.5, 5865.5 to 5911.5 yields 1.04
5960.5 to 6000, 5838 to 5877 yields 1.04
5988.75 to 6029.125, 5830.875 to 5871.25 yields 1.04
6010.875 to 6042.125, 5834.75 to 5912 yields 1.05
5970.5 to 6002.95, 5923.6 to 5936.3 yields 1.03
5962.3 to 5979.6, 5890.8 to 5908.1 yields 1.03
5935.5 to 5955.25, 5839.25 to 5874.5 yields 1.03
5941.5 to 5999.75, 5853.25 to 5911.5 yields 1.04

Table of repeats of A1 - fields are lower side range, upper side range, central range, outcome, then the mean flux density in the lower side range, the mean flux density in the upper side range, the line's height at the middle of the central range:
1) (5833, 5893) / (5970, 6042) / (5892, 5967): 0.4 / 9.42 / 9.37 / 9.4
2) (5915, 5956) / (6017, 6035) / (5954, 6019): 0.5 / 9.4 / 9.4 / 9.4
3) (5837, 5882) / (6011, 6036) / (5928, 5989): 0.5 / 9.39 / 9.35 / 9.36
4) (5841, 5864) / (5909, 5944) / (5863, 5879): -0.2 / 9.32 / 9.44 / 9.35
